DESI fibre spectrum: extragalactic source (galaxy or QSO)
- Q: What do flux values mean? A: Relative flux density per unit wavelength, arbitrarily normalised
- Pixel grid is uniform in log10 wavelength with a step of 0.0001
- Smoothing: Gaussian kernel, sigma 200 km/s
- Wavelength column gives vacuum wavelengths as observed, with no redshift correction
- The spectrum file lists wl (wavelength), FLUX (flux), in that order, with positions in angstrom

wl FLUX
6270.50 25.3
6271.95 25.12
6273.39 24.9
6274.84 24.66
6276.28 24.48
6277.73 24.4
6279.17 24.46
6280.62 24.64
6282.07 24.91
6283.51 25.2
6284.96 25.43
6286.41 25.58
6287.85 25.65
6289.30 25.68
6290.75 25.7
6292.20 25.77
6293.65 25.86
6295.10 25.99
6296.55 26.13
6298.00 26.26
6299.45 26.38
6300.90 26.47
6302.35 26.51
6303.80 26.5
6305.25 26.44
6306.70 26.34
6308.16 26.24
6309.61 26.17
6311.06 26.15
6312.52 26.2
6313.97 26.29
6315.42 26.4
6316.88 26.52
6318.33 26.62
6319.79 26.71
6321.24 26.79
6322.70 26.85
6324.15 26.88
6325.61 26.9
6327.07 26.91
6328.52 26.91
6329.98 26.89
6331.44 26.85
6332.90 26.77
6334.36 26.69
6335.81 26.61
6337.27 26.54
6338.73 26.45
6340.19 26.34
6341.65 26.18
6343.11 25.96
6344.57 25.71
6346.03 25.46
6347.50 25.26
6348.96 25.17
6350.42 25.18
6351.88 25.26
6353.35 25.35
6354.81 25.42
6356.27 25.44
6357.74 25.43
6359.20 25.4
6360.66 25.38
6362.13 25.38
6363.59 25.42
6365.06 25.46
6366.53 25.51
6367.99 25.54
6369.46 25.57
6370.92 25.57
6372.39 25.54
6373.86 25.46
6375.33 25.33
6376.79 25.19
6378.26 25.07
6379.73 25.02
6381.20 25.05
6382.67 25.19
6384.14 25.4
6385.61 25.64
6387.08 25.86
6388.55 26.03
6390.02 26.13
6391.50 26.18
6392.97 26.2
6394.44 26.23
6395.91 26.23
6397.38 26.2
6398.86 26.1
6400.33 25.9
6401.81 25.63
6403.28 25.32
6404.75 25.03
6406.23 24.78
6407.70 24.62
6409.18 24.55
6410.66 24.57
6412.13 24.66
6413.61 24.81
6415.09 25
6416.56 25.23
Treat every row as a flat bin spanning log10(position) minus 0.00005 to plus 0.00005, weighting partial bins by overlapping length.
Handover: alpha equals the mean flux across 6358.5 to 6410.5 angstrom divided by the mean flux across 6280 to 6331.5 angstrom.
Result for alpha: 1.0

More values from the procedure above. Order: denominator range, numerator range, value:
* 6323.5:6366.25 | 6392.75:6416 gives 0.98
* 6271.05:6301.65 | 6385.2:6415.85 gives 1.00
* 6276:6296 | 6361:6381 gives 1.00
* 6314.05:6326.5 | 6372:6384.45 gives 0.95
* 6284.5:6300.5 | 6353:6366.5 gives 0.98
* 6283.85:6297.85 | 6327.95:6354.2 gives 1.01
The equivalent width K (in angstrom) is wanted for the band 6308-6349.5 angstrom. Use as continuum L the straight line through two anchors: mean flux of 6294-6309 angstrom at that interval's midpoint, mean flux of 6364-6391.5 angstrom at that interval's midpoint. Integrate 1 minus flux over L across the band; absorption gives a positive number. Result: -0.6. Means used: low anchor 26.3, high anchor 25.5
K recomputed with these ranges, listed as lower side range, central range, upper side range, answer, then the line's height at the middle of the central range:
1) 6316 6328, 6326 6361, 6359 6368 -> 0.1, 26.1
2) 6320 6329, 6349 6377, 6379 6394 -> 0.8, 26.1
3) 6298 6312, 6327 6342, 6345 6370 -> -0.5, 25.8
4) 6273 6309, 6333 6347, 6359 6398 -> -0.3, 25.6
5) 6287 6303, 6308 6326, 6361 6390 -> -0.4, 25.9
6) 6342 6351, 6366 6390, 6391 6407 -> 0.2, 25.7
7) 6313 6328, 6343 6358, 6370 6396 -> 0.4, 26.2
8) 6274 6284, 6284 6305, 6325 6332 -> -0.5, 25.4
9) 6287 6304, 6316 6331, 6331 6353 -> -0.4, 26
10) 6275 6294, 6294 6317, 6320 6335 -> -0.3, 26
